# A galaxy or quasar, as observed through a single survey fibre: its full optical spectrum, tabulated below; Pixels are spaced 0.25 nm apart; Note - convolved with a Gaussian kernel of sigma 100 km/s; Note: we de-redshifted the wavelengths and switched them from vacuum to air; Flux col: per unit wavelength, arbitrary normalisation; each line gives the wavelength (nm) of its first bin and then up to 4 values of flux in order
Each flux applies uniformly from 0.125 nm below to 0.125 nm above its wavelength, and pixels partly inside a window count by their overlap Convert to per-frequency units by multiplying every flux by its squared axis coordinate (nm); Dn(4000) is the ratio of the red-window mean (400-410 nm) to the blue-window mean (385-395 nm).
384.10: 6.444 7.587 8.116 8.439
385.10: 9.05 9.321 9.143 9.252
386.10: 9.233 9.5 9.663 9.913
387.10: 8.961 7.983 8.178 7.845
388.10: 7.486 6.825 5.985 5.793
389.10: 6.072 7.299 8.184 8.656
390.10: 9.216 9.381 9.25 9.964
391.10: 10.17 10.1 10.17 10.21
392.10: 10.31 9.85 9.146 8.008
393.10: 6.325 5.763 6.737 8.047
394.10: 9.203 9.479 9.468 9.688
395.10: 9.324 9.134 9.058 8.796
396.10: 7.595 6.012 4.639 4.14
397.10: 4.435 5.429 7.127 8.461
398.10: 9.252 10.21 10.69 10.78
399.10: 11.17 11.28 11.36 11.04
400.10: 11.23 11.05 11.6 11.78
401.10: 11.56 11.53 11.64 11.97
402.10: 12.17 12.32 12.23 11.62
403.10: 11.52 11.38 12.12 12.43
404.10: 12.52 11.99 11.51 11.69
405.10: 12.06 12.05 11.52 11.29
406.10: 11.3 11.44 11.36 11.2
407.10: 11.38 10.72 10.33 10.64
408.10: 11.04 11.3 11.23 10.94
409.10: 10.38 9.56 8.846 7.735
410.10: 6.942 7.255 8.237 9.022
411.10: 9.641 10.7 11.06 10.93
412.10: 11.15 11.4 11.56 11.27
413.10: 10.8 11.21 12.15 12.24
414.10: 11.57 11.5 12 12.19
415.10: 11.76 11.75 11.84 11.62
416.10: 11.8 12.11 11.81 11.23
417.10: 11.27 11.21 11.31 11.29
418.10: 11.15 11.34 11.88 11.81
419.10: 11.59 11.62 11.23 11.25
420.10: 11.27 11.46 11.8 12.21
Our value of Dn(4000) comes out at 1.41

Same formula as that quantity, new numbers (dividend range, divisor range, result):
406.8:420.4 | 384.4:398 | 1.49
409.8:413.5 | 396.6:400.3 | 1.19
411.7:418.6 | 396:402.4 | 1.30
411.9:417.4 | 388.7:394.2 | 1.53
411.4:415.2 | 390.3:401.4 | 1.38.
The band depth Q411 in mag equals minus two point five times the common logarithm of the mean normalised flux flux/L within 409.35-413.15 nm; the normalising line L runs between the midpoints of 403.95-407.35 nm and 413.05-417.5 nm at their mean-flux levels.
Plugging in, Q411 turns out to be 0.194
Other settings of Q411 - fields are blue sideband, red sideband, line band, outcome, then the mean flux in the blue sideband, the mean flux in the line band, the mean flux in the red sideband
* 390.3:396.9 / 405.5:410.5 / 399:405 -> -0.22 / 8.56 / 11.7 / 10.3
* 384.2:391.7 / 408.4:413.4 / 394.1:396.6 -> 0.06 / 8.55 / 8.55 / 9.99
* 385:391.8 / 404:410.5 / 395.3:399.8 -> 0.16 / 8.63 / 8.34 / 10.7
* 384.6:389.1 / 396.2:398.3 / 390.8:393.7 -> -0.21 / 8.31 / 8.89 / 6.35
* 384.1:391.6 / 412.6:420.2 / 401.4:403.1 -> -0.19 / 8.5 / 11.9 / 11.6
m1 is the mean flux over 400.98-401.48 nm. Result 11.5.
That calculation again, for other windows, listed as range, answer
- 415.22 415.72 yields 11.8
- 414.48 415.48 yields 11.9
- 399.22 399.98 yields 11.2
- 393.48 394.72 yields 8.59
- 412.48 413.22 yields 11.2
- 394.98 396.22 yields 8.78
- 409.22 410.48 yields 8.08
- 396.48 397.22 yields 4.4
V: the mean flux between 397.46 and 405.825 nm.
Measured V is 11.3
